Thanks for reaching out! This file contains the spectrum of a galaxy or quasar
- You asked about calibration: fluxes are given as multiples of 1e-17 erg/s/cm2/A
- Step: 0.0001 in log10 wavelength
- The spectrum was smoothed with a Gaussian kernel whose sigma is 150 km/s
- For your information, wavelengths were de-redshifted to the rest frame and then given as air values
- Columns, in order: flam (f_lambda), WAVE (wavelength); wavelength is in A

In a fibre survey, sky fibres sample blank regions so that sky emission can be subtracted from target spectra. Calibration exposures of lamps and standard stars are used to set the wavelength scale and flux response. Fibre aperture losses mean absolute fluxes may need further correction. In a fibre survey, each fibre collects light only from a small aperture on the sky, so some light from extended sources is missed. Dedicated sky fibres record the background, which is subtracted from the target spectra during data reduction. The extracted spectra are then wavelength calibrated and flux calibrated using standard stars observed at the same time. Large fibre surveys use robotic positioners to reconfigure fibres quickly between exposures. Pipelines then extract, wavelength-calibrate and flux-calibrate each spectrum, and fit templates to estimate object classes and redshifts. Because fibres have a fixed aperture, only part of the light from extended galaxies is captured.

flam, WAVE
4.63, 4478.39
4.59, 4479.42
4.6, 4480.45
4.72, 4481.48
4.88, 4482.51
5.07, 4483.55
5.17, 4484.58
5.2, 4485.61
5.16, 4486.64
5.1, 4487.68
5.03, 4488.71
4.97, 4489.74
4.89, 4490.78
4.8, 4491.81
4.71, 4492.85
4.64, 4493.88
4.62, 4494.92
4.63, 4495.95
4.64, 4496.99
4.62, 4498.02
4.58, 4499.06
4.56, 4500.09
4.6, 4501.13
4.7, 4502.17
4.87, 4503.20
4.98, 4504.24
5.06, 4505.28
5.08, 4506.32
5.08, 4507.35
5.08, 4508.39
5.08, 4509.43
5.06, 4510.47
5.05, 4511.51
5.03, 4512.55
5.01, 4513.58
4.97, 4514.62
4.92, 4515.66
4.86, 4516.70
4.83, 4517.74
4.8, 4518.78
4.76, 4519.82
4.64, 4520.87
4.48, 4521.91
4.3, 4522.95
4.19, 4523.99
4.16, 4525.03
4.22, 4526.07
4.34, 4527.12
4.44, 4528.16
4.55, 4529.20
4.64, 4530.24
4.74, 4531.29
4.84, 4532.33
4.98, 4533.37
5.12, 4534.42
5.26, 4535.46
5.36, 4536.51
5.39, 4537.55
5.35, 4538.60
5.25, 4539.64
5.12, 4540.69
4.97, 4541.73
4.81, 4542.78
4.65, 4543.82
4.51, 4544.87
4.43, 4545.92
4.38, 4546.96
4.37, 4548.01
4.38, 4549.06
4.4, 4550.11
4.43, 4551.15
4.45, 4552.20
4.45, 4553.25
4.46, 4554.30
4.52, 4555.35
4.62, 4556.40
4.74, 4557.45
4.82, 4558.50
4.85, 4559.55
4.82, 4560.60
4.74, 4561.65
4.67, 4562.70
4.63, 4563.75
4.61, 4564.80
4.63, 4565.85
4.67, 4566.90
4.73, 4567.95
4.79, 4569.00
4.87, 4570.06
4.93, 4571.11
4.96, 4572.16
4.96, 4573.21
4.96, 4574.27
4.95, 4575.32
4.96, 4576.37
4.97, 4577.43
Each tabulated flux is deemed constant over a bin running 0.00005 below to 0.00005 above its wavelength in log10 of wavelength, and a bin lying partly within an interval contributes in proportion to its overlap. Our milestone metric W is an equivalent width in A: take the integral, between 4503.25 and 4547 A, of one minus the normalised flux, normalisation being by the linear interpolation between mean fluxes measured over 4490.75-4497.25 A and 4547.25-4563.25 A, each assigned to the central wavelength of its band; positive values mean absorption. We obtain -1.9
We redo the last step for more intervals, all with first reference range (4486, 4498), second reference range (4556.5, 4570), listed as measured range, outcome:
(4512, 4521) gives -0.2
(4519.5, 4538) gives 0.3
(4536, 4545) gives -0.6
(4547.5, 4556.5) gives 0.6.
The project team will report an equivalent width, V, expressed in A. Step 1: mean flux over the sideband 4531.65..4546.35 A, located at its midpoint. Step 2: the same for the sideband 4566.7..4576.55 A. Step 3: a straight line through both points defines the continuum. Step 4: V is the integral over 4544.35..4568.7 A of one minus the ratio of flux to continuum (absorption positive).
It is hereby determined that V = 1.8 A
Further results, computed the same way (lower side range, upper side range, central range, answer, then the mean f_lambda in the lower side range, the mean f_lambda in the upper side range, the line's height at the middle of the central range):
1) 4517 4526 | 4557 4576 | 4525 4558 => -0.5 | 4.51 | 4.8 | 4.64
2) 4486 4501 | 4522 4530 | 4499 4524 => -1.7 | 4.78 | 4.34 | 4.54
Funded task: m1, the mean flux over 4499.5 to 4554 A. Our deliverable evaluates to 4.77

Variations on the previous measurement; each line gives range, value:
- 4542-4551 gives 4.5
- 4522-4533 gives 4.45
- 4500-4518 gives 4.94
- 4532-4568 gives 4.75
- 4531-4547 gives 4.97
